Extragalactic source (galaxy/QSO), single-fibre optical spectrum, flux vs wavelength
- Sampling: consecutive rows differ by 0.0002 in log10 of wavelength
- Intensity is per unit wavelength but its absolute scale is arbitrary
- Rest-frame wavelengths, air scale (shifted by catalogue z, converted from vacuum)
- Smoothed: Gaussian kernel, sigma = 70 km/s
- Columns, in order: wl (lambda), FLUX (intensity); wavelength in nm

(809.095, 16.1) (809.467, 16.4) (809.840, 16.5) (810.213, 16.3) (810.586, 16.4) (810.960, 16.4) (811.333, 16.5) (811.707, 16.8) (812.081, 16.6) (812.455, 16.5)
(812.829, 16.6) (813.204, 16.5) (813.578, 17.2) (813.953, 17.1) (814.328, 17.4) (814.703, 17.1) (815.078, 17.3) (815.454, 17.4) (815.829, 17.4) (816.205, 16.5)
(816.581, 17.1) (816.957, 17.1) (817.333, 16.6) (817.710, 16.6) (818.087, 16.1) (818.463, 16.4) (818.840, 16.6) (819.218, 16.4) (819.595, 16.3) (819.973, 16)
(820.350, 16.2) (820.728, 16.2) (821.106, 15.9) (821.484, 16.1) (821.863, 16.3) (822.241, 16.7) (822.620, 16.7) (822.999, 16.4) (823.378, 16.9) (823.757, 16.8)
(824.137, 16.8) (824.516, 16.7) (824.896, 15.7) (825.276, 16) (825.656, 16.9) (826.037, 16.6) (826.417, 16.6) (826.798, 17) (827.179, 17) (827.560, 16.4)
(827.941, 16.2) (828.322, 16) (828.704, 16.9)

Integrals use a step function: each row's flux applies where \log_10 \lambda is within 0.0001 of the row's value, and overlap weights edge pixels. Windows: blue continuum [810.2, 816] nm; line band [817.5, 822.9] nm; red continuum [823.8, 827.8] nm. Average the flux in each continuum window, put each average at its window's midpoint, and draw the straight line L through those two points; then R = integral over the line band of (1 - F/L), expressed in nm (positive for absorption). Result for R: 0.121 nm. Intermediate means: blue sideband 16.9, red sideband 16.6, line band 16.3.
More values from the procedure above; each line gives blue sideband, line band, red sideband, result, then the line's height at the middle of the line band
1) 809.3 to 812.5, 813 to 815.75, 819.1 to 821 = -0.13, 16.4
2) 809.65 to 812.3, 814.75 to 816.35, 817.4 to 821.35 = -0.08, 16.4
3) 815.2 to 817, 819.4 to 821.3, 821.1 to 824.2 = 0.07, 16.7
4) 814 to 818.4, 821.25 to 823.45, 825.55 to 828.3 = 0.04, 16.8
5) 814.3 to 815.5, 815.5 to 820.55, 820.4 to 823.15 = 0.08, 16.8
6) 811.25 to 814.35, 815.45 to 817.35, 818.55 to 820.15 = -0.06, 16.5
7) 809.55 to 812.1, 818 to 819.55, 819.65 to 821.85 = -0.02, 16.2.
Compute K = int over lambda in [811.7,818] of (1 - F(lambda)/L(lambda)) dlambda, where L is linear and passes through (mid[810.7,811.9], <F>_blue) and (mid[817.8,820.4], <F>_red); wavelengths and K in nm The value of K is -0.185 nm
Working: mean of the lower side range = 16.6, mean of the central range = 16.9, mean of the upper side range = 16.3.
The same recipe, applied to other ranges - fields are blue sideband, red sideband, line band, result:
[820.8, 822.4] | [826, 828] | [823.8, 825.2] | 0.00 nm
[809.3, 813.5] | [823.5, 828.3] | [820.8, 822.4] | 0.03 nm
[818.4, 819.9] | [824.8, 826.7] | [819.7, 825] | 0.00 nm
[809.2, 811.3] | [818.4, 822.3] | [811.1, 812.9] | -0.02 nm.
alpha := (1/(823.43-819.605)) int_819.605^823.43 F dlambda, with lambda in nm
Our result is 16.3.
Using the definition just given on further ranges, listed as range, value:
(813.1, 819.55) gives 16.9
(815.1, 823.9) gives 16.6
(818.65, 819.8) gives 16.4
